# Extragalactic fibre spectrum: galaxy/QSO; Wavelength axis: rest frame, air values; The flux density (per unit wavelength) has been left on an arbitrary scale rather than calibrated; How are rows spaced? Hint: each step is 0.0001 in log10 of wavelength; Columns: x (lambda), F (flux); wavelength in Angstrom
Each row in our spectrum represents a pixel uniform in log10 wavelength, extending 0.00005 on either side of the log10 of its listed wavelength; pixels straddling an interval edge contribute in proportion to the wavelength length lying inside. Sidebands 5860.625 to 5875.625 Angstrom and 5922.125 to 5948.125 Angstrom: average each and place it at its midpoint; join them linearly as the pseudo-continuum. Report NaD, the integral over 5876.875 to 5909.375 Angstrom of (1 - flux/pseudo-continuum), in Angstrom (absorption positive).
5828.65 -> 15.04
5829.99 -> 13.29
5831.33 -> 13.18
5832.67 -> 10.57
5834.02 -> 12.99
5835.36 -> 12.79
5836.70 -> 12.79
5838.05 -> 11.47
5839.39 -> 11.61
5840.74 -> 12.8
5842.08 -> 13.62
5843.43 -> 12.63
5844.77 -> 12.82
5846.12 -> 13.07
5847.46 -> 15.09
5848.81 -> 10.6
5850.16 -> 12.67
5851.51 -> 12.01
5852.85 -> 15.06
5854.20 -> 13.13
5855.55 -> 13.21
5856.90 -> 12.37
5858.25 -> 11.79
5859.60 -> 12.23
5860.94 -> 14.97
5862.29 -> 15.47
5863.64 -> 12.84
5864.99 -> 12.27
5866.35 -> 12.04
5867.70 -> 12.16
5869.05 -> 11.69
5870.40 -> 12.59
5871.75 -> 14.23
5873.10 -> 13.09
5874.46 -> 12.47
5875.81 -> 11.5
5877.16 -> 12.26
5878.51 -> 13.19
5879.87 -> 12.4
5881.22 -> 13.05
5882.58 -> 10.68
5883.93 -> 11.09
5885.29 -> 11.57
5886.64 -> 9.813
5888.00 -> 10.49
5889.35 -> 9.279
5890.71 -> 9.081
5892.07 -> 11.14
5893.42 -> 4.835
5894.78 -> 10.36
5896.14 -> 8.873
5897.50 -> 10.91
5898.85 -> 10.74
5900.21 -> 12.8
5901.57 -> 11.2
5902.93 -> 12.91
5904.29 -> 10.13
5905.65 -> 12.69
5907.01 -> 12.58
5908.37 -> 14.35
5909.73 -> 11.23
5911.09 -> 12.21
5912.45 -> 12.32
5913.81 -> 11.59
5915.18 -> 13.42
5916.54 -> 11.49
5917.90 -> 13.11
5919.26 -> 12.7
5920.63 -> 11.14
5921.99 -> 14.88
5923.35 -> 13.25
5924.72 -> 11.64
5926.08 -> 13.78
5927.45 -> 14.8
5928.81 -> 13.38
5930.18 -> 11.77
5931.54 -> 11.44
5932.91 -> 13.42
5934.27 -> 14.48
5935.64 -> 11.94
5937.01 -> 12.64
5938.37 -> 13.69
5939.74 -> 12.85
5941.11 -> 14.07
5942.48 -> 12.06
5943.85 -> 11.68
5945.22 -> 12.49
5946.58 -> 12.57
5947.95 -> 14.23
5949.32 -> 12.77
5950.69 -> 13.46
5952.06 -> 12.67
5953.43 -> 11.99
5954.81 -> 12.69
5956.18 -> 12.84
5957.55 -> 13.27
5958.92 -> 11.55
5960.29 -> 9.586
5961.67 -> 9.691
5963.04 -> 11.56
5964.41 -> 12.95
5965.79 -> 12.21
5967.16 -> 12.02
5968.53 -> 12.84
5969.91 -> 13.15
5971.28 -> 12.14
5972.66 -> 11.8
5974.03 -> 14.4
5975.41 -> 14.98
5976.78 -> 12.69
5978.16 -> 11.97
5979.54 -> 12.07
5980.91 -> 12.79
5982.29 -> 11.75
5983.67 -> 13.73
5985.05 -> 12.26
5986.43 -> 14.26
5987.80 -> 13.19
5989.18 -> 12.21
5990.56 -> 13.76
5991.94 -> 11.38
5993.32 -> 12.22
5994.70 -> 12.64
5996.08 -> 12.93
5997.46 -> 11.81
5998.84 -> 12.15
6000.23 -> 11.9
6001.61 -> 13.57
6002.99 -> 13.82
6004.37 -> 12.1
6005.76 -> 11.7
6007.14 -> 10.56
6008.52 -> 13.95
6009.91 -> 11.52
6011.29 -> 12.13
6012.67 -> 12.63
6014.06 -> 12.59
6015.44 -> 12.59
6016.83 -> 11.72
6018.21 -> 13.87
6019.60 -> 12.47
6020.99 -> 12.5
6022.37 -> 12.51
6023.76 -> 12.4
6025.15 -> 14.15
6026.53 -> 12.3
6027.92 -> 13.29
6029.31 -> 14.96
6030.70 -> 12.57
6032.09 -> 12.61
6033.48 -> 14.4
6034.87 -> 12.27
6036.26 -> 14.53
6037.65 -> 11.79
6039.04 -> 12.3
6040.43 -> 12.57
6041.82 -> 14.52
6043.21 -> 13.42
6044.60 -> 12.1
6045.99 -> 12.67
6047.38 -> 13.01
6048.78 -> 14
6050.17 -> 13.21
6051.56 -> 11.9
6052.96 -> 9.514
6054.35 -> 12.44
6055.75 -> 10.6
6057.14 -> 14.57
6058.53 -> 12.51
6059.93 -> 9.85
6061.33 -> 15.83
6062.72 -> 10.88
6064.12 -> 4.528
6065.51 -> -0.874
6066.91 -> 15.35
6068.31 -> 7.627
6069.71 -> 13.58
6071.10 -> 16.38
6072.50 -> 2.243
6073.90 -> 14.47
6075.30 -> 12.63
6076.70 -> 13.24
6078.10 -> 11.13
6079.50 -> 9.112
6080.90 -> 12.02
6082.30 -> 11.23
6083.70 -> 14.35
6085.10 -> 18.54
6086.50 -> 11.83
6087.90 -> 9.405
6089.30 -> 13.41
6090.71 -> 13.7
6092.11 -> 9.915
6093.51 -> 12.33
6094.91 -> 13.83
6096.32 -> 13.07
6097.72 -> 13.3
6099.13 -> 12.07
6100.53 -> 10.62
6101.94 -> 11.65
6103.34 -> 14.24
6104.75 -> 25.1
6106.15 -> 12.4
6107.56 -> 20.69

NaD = 4.7 Angstrom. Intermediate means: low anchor 13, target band 11.1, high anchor 13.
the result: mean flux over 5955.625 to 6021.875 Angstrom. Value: 12.5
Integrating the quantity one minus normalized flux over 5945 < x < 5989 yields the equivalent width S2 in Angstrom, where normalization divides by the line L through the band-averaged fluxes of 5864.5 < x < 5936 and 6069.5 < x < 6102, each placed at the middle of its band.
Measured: -1.9 Angstrom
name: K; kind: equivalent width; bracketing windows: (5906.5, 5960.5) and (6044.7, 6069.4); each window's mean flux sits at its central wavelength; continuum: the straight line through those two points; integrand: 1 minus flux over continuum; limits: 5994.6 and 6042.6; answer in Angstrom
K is -4.79 Angstrom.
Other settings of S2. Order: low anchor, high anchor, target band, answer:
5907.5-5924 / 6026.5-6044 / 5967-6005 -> 0.7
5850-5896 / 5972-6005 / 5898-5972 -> -0.7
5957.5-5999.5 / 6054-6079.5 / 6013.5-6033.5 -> -2.3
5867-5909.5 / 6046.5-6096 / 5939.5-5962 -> -1.8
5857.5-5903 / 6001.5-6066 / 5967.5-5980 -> -0.9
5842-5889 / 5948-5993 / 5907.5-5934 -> -0.5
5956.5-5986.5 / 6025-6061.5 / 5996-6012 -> 0.3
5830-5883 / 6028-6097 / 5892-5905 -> 2.3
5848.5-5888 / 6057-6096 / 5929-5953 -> -1.4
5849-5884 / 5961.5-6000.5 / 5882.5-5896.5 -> 3.3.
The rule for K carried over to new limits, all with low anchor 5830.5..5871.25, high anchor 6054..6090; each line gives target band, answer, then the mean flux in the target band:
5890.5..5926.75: 2.0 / 11.7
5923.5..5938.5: -0.9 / 13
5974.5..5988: -1.2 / 13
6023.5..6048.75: -3.3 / 13.1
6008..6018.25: -0.7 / 12.5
